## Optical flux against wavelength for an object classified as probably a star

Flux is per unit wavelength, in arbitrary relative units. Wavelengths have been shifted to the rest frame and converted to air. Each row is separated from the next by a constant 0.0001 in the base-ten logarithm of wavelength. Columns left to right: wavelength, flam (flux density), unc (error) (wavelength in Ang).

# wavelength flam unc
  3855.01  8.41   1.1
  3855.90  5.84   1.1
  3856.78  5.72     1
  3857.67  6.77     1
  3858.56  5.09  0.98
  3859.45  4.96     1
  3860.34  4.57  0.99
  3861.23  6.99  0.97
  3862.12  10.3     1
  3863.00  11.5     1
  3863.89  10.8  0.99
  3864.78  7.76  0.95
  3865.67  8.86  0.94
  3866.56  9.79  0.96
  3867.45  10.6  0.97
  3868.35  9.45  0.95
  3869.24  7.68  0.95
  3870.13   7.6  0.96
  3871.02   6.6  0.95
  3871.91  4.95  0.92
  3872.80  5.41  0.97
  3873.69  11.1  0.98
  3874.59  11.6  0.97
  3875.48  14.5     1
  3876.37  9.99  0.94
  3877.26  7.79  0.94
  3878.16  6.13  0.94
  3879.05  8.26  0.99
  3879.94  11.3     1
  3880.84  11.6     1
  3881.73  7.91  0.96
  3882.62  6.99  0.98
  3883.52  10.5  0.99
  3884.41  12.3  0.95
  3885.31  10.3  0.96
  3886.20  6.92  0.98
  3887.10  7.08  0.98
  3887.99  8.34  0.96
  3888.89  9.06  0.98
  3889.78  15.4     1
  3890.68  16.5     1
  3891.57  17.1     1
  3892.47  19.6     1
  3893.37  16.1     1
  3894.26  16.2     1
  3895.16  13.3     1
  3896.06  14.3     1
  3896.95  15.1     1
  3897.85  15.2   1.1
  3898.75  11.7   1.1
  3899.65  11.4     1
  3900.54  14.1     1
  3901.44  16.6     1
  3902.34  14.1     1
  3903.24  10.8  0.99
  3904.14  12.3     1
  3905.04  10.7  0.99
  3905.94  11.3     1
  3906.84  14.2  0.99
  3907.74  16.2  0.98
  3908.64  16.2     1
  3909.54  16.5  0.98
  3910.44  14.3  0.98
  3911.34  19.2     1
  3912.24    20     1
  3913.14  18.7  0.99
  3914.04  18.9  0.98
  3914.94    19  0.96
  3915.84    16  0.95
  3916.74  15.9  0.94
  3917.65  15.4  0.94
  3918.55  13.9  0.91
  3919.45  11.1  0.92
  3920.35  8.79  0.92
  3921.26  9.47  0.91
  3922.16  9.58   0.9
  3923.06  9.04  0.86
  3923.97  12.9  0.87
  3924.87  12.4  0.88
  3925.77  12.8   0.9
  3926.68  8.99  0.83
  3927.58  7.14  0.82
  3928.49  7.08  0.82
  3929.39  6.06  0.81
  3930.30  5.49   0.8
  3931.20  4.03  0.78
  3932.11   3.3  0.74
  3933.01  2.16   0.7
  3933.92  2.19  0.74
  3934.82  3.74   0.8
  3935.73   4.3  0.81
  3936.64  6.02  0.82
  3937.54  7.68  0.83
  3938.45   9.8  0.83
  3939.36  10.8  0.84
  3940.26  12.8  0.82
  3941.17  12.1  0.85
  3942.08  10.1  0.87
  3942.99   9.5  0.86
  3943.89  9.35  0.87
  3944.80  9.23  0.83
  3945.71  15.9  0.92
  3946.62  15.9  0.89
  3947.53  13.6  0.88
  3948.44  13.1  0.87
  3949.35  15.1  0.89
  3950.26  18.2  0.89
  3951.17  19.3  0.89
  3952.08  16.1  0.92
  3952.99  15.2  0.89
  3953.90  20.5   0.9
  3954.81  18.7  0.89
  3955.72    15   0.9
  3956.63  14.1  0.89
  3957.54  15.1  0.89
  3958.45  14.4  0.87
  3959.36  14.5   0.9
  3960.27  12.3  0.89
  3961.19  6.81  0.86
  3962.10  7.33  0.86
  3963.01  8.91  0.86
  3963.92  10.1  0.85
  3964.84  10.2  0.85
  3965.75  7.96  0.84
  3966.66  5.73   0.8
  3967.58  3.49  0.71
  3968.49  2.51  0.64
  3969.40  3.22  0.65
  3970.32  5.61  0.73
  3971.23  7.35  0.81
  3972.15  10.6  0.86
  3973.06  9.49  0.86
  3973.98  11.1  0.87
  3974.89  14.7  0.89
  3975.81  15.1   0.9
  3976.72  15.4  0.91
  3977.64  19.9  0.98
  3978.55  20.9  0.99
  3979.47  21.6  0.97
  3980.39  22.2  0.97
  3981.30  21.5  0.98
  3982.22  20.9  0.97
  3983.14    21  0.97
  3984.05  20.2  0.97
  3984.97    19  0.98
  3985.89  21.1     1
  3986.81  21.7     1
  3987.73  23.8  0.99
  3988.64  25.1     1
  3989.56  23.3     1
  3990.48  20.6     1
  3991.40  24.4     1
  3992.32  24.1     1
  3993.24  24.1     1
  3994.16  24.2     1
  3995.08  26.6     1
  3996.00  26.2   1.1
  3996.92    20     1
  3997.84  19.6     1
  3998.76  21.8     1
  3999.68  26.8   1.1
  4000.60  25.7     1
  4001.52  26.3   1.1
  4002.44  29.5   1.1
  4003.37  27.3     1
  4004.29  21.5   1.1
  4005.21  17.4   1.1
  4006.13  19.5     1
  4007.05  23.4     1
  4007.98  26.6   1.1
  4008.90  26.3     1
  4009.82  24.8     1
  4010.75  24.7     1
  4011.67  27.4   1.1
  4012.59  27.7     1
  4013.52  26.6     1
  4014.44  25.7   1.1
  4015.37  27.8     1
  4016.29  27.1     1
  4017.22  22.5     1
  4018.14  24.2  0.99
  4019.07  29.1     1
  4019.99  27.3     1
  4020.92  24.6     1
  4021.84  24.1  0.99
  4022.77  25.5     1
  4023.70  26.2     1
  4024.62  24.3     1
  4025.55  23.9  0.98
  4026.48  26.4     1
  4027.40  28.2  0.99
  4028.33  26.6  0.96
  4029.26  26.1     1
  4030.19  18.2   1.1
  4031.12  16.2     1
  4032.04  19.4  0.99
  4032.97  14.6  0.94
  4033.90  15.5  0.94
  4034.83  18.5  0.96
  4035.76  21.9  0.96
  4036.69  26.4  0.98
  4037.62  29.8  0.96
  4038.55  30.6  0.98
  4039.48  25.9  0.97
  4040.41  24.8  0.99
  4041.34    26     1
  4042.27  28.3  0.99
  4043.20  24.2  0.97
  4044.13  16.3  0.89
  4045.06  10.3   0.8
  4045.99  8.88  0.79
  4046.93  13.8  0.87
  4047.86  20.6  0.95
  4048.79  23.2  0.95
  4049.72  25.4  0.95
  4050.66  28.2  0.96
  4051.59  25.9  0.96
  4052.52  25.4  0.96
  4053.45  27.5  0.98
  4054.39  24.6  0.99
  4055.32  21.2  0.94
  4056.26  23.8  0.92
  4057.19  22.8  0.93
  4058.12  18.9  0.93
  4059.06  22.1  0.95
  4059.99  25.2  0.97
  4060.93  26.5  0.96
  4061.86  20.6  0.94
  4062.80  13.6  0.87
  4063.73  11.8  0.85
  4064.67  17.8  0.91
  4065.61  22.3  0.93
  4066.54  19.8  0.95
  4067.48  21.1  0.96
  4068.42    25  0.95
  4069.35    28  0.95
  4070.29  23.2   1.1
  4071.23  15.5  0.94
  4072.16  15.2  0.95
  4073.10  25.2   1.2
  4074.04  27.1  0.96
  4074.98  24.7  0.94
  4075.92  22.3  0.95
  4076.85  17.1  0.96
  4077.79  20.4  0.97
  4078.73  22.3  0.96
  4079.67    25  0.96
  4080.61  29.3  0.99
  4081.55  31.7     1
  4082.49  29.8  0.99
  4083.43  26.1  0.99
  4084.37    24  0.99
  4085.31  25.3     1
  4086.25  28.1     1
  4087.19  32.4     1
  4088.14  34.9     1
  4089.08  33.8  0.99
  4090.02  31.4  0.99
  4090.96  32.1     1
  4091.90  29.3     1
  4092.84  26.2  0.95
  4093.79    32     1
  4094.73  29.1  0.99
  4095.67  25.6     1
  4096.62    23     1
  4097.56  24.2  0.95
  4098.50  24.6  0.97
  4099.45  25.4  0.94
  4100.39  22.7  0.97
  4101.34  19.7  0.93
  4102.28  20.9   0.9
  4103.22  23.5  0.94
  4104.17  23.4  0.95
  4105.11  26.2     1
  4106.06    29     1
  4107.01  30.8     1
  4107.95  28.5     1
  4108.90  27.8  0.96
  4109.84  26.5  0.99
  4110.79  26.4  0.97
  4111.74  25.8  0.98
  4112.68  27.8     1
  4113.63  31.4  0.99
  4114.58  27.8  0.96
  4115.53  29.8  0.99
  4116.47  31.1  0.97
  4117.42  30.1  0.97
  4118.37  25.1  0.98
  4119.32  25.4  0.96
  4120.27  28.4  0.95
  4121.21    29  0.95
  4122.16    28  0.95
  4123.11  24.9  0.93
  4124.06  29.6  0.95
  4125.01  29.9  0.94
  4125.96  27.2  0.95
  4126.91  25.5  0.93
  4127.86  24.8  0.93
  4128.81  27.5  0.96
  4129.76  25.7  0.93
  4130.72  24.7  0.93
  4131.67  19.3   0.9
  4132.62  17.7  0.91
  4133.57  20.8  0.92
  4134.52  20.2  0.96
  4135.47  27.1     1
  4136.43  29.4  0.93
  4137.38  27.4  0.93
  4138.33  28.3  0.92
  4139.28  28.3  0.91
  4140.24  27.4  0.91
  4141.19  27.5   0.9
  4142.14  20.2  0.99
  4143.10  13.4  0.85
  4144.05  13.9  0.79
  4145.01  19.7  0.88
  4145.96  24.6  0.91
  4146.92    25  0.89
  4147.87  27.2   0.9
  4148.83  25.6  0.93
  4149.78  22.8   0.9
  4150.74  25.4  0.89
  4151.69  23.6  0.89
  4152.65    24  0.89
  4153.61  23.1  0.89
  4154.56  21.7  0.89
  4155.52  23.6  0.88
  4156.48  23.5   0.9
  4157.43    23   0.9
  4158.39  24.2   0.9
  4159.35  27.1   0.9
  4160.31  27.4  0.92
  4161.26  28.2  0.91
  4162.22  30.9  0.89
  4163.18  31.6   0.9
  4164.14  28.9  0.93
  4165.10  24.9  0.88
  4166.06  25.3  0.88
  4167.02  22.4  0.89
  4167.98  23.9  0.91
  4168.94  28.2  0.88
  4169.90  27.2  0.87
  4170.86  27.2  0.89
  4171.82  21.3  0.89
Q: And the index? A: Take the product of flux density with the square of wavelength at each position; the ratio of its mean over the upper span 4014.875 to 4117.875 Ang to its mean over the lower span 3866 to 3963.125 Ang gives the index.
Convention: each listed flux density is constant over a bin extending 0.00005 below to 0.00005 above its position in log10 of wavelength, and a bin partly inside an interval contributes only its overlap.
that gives 2.25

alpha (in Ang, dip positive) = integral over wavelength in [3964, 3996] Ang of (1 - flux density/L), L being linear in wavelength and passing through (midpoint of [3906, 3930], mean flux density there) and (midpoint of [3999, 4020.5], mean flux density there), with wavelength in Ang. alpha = 7.49 Ang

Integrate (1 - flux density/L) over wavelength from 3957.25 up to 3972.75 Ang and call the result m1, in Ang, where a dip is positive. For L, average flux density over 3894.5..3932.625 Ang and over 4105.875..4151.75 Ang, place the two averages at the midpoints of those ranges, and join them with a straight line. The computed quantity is 7.1 Ang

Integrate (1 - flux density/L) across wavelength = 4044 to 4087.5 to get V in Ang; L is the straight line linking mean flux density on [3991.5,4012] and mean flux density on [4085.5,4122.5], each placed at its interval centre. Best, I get 6.4 Ang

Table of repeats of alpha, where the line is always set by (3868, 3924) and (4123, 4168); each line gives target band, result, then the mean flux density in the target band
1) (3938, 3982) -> 7.8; 12.8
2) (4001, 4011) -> -3.6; 24.3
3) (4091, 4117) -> -4.6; 26.7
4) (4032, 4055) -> -3.0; 22.3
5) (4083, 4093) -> -3.5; 29.5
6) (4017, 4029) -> -4.5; 25.7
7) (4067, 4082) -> -1.4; 23.3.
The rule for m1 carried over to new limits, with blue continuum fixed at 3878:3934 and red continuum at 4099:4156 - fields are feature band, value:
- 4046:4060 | -1.24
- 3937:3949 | 2.34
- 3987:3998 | -4.04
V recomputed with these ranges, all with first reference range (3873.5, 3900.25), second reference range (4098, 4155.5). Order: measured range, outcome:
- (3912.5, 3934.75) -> 5.4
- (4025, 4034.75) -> -0.8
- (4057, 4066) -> 0.6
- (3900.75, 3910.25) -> -0.8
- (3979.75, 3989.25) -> -2.4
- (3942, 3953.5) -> 0.9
